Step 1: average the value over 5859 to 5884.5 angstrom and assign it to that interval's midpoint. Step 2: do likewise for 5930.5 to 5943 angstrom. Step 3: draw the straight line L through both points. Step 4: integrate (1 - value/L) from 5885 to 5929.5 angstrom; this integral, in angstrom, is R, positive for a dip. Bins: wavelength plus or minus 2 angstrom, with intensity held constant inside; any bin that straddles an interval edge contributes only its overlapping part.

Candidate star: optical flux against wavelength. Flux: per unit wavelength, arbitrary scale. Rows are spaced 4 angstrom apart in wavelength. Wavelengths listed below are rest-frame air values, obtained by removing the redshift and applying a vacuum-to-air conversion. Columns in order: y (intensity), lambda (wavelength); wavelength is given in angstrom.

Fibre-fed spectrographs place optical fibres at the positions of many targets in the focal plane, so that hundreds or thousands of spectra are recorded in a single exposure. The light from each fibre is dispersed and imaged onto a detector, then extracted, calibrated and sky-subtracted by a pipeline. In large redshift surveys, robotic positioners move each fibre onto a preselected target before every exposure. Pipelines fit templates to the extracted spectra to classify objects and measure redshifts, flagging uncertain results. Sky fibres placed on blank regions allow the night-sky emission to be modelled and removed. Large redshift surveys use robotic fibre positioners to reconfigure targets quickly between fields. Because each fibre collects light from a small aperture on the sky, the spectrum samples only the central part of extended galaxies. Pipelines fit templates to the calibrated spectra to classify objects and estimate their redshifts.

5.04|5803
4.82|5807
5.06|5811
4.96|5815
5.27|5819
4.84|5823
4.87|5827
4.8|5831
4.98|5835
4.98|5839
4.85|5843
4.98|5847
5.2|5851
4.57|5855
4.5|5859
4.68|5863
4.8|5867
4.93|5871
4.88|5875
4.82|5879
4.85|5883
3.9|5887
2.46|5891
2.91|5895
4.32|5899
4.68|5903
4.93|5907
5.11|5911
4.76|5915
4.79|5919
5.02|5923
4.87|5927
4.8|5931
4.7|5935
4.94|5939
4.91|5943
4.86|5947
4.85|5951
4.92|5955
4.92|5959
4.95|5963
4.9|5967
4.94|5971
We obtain 4.4 angstrom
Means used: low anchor 4.8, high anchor 4.83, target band 4.35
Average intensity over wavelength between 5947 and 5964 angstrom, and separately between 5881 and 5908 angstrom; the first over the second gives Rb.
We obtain 1.23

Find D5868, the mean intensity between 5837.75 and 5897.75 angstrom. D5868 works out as 4.48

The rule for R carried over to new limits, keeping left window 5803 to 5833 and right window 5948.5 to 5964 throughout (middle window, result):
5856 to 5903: 6.0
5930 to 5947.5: 0.2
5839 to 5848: 0.0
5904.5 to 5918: 0.0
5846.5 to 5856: 0.0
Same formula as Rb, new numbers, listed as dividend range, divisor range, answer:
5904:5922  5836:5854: 0.98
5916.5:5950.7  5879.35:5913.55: 1.16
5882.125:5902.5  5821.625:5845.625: 0.76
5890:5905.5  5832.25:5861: 0.76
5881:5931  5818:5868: 0.90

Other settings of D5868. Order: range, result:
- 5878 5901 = 3.84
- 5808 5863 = 4.9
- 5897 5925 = 4.8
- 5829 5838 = 4.9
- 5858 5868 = 4.66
